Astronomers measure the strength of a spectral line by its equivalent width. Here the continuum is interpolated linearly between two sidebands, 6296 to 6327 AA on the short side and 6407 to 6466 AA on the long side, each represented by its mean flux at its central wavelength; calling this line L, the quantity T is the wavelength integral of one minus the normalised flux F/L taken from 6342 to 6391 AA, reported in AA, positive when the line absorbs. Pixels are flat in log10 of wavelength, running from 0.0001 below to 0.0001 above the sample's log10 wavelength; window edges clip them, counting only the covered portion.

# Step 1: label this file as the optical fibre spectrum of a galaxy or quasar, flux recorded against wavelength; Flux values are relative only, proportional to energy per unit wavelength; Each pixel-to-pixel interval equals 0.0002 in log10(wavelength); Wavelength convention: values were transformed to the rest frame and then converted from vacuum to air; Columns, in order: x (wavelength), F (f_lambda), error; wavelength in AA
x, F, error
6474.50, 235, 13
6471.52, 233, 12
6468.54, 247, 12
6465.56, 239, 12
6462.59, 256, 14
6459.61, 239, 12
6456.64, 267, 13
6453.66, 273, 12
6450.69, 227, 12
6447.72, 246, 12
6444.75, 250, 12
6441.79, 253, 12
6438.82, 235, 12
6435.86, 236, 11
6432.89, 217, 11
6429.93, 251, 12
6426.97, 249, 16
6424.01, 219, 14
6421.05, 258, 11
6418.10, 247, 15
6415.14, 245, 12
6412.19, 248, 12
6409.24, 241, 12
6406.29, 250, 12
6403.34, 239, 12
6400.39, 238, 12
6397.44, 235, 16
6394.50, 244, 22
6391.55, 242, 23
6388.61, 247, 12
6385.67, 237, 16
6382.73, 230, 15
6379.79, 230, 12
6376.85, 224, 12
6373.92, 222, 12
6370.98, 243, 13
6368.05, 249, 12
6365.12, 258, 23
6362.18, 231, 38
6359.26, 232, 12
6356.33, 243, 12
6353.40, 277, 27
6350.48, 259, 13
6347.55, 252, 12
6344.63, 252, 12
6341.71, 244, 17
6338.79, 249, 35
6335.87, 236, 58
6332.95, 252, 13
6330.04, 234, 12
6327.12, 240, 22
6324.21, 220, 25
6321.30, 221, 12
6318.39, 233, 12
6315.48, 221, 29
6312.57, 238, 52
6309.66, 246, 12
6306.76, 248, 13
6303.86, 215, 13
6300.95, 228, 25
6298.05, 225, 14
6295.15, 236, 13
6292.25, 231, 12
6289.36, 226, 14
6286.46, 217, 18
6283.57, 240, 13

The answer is -1.30 AA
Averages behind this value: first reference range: 230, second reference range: 245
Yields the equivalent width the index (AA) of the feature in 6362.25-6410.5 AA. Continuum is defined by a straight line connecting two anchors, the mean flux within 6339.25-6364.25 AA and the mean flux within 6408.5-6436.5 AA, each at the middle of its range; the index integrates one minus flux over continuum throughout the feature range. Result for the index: 1.2 AA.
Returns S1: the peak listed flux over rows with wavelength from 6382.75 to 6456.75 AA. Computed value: 273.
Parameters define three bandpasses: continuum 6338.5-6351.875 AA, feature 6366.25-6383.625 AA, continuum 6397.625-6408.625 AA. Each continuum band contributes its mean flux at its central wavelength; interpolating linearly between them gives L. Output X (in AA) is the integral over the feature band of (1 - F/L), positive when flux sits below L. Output 0.89 AA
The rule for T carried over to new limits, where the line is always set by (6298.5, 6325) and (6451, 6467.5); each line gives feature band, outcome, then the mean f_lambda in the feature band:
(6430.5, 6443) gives 0.7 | 236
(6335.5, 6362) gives -1.5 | 249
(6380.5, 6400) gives 0.3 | 239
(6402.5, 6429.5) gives 0.2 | 244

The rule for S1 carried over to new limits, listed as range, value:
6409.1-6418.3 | 248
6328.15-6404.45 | 277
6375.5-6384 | 230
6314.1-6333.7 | 252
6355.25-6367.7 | 258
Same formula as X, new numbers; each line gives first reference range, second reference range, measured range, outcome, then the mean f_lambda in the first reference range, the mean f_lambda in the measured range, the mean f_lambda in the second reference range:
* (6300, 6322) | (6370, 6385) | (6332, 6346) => -0.9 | 232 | 246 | 230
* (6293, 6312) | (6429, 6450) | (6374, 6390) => 0.3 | 233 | 233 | 240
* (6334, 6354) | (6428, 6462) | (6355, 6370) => 0.5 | 252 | 243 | 245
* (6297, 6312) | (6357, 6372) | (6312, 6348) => -0.1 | 233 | 237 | 243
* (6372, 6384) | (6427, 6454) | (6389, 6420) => -1.3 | 227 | 243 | 242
